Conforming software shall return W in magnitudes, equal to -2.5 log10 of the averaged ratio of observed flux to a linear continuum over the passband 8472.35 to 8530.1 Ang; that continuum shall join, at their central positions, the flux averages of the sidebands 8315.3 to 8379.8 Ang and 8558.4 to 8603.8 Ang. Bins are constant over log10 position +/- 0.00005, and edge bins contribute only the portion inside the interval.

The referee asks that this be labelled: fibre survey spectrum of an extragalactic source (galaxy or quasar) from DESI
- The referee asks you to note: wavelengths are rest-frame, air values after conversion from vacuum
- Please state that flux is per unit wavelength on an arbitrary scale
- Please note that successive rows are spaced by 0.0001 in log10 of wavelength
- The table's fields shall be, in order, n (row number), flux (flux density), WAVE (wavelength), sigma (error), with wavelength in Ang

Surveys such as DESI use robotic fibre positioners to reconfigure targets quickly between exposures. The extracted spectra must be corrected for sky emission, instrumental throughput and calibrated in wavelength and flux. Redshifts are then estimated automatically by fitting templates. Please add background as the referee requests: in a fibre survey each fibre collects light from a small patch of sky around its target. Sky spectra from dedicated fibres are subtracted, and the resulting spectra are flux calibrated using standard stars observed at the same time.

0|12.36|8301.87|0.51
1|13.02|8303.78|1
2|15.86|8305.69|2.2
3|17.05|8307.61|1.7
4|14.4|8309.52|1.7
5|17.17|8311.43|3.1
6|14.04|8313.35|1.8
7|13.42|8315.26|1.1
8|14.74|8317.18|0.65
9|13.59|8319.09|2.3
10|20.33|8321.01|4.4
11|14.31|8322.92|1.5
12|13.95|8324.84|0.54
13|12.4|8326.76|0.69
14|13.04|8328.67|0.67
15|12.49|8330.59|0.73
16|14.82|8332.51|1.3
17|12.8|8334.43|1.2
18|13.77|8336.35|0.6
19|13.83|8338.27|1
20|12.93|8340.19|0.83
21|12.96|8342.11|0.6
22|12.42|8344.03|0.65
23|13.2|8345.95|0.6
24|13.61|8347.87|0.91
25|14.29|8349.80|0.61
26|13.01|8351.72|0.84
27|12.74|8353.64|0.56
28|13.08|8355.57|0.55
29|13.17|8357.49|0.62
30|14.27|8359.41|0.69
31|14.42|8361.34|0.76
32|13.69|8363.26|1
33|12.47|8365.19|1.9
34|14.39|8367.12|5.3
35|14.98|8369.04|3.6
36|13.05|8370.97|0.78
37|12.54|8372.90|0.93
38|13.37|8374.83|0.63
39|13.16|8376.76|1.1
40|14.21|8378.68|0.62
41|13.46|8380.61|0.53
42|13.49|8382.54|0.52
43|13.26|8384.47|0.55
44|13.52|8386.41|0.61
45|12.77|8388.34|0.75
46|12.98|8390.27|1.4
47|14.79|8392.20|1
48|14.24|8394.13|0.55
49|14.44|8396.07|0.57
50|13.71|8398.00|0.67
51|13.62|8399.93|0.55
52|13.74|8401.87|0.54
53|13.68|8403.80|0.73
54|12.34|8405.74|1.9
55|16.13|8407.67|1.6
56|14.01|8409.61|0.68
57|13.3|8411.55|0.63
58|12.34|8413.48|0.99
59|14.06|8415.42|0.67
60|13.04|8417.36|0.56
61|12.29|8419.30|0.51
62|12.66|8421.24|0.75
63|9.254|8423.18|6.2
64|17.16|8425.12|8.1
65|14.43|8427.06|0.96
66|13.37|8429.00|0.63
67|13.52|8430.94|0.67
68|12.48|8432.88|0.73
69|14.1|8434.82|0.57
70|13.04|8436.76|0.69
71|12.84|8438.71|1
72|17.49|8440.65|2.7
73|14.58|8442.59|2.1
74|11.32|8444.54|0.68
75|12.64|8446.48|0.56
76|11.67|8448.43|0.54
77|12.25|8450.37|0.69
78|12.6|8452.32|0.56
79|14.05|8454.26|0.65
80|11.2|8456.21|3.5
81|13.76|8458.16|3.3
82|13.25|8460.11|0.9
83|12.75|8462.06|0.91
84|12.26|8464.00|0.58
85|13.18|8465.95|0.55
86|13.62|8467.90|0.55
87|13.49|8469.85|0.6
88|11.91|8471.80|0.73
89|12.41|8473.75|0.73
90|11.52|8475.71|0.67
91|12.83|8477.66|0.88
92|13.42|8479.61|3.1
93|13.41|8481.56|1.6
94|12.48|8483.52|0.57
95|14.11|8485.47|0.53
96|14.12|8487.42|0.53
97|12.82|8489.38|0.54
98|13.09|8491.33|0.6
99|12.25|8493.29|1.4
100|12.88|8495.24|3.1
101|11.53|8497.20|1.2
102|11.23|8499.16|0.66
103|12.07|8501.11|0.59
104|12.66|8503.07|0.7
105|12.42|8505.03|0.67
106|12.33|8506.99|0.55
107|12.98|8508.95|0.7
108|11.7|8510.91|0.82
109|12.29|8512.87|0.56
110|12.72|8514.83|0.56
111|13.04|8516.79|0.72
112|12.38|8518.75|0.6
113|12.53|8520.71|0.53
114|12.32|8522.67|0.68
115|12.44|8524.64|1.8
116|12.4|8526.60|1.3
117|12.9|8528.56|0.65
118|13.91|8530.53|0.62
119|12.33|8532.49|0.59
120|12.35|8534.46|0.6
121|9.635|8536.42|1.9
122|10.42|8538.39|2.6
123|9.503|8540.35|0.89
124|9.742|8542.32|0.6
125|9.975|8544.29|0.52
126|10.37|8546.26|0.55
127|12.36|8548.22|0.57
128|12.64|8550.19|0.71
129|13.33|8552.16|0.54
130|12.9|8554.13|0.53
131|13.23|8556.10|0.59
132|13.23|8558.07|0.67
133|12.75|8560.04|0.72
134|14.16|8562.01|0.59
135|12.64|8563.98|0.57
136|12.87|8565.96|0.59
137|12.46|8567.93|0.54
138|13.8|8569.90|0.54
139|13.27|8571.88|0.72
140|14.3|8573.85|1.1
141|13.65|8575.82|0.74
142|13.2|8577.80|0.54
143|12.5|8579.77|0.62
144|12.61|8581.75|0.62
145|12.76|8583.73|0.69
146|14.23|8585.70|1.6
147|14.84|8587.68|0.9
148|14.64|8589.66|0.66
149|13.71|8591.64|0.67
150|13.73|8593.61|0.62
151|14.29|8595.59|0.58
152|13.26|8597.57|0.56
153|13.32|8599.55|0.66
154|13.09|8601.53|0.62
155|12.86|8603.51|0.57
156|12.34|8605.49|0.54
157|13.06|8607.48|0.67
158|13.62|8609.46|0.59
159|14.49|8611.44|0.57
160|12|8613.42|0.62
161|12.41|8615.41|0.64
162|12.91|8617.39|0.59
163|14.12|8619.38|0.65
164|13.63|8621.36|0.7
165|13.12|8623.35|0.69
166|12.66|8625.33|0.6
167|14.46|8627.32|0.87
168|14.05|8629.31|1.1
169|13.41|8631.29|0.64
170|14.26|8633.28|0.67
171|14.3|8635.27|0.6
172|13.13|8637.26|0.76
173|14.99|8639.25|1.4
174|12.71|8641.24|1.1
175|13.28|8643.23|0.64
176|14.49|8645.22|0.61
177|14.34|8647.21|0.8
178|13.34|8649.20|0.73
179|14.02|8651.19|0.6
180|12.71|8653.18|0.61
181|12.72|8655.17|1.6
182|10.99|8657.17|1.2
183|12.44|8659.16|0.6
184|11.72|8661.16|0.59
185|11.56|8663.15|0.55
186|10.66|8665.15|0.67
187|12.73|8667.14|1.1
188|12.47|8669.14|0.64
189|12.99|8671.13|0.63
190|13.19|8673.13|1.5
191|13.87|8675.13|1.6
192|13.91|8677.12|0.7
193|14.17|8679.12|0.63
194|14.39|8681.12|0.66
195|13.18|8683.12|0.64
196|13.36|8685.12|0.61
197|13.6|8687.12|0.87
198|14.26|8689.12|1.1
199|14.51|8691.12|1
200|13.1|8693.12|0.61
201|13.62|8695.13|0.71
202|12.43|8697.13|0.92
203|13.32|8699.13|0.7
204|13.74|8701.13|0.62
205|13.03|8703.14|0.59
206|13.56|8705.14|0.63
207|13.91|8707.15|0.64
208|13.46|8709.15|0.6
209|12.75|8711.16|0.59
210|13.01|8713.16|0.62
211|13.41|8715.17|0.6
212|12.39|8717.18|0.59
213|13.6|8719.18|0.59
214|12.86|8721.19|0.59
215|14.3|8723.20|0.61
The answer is 0.077 mag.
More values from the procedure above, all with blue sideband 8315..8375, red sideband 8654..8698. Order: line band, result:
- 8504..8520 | 0.07 mag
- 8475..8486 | 0.04 mag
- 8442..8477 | 0.07 mag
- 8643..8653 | -0.06 mag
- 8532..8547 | 0.26 mag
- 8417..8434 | 0.03 mag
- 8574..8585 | 0.01 mag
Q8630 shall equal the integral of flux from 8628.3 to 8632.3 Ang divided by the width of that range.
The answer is 13.7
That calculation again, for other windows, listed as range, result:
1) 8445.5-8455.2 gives 12.6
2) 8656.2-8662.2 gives 11.7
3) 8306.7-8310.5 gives 15.7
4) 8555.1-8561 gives 13.1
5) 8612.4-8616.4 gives 12.2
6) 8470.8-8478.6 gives 12.2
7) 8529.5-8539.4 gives 11.7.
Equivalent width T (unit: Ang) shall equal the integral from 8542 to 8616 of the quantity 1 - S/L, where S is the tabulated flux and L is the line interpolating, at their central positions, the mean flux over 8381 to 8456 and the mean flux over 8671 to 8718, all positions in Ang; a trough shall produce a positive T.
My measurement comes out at 2.23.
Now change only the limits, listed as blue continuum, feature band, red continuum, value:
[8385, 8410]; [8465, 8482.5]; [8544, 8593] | 0.8 Ang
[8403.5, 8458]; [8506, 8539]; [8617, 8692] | 2.5 Ang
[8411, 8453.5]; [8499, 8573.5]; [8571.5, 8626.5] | 5.7 Ang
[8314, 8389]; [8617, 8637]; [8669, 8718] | -0.3 Ang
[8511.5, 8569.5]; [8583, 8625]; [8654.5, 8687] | -3.2 Ang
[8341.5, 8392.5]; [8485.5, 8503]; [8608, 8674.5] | 0.9 Ang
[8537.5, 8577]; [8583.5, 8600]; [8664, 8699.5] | -1.7 Ang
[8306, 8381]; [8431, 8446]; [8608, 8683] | 0.1 Ang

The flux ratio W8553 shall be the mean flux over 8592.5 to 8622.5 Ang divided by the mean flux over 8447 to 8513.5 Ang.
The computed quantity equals 1.05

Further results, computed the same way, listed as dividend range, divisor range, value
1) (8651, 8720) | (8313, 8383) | 0.96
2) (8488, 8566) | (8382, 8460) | 0.91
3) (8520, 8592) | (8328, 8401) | 0.93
